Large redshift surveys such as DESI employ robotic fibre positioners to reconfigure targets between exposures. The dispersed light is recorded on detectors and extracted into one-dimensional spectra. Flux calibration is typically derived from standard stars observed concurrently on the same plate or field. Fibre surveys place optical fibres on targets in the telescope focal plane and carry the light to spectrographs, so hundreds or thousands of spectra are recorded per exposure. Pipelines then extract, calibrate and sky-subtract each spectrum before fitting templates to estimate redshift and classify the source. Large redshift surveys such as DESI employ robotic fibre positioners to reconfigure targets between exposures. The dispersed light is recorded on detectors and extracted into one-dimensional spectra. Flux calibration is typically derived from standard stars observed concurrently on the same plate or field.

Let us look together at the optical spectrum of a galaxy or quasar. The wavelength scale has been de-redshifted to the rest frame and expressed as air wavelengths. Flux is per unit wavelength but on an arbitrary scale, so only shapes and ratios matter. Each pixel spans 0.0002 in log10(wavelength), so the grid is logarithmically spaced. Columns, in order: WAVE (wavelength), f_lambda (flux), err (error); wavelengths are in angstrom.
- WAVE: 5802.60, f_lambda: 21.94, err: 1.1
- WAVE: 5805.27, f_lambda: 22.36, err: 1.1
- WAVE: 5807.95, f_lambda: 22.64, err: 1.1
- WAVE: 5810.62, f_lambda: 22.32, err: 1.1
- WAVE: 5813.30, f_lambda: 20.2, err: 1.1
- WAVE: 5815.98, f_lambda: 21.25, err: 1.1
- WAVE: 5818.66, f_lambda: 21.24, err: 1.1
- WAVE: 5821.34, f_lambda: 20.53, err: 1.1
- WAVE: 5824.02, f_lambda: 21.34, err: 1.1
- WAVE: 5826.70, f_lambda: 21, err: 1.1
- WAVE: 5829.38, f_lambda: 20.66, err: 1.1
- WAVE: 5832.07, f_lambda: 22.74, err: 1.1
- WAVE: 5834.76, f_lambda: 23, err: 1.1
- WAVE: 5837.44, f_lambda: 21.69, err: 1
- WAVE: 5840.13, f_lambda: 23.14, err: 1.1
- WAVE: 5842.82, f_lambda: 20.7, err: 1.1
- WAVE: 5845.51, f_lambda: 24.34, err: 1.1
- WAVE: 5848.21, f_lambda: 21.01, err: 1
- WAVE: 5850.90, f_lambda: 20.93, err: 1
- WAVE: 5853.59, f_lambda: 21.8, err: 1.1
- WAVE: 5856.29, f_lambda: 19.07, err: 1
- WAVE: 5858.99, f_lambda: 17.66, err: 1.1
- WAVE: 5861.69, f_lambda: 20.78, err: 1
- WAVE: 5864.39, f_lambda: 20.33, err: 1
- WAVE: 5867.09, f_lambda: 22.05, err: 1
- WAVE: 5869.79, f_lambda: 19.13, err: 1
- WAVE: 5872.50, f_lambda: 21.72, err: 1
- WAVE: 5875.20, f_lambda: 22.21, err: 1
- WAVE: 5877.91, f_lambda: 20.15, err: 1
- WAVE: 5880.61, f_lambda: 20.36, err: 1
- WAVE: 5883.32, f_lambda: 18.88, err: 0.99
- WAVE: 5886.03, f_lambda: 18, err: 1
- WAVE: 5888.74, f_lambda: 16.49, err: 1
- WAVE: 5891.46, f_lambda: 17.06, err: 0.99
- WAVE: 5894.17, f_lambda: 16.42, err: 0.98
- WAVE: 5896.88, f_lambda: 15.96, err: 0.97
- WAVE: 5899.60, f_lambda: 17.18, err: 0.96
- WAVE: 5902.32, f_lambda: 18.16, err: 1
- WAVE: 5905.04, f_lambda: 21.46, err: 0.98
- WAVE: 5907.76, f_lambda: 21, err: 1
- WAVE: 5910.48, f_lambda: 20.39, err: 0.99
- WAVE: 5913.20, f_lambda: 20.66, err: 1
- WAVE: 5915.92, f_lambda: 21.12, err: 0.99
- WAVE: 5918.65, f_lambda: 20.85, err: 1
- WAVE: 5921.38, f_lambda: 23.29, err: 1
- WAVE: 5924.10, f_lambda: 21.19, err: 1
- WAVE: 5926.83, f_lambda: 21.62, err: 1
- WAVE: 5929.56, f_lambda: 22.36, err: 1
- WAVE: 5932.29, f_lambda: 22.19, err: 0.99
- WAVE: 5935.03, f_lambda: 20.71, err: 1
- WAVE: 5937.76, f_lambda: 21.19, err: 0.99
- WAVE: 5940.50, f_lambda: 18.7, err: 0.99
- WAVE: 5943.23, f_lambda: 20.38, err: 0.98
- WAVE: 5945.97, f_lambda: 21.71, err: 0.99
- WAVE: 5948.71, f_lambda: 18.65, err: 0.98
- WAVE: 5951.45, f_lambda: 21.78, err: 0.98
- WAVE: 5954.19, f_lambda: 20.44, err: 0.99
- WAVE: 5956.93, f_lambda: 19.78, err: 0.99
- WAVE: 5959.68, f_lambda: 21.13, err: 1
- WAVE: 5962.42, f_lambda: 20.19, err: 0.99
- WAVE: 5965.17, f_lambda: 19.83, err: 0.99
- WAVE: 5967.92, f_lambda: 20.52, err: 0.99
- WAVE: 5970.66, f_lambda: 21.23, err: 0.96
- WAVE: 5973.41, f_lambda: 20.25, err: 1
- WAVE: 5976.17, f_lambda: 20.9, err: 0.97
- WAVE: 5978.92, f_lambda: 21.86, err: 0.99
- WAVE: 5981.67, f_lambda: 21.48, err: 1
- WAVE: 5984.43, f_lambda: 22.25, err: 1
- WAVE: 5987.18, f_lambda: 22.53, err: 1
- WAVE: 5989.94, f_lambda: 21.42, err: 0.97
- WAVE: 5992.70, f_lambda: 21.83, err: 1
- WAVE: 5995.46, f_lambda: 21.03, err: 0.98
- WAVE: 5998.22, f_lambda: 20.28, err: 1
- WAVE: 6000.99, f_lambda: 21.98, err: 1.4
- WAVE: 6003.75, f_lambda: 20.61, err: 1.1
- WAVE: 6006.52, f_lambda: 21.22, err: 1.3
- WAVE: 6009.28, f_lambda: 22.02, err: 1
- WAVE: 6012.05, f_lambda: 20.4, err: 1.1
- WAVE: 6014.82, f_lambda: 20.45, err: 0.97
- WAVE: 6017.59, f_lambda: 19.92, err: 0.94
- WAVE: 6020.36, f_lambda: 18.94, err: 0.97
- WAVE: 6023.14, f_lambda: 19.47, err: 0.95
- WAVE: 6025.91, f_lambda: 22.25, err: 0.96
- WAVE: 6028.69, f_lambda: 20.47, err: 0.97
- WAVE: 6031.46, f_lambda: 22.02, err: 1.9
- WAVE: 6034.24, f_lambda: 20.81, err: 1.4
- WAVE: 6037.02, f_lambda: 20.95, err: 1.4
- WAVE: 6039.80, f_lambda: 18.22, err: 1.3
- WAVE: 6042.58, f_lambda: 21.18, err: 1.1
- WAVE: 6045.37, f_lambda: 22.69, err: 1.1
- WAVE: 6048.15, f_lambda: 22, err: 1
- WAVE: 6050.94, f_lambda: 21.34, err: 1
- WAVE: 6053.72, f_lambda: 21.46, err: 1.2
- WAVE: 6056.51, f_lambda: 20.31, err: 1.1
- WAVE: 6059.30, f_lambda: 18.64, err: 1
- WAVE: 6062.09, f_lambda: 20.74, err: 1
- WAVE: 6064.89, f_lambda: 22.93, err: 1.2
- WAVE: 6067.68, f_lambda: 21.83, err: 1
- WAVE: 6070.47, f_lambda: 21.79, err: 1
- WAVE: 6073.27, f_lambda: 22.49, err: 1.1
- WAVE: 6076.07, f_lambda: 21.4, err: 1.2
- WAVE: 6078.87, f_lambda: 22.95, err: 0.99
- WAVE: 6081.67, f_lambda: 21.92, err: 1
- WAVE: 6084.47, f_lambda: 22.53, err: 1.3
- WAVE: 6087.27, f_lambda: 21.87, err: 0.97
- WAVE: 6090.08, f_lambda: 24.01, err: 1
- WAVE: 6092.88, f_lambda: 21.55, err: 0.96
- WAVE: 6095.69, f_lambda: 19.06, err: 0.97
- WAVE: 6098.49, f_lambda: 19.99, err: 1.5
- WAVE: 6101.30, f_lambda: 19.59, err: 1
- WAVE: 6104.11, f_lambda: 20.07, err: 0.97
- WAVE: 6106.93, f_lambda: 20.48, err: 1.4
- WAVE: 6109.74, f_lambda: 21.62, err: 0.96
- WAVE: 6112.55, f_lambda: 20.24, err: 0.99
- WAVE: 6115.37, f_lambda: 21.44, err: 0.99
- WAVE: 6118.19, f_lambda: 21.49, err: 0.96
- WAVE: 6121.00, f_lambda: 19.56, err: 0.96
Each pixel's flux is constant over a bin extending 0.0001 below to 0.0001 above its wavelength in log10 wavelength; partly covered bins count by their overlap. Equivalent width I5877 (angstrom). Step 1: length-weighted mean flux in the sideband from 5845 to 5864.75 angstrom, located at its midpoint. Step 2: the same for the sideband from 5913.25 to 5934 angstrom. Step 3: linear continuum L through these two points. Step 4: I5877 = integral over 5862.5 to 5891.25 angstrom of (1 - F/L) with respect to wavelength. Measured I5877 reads 1.5 angstrom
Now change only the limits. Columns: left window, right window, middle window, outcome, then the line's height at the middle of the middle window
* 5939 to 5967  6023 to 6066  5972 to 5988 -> -0.80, 20.5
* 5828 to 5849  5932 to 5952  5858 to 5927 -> 5.04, 21.3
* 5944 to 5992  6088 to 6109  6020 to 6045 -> 0.26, 20.8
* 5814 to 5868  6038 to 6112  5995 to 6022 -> 0.74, 21.2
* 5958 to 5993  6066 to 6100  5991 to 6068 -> 1.99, 21.5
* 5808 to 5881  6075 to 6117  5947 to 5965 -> 0.76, 21.2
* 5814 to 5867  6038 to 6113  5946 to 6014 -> 0.75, 21.2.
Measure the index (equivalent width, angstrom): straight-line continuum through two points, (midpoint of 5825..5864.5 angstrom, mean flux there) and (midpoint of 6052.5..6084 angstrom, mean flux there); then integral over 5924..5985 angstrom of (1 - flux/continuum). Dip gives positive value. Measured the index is 1.5 angstrom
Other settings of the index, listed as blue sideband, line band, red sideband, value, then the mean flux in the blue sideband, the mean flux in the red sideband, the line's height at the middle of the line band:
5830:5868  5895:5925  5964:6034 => 1.7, 21.3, 21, 21.2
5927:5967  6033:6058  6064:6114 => 0.3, 20.7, 21.4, 21.2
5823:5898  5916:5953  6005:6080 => -0.9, 20.3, 21.1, 20.6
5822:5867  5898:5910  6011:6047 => 0.9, 21.3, 20.6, 21.1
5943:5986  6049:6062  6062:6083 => 0.8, 20.8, 22.1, 21.9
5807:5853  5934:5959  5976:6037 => 1.1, 21.7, 21.1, 21.3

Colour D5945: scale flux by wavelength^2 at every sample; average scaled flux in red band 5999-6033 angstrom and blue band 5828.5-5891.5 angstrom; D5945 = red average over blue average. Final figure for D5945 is 1.1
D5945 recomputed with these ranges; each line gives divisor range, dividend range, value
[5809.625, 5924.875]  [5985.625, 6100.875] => 1.10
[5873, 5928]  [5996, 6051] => 1.11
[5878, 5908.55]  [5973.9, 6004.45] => 1.21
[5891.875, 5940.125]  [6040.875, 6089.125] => 1.12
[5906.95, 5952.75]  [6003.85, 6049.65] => 1.02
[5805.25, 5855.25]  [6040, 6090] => 1.08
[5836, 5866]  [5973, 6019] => 1.06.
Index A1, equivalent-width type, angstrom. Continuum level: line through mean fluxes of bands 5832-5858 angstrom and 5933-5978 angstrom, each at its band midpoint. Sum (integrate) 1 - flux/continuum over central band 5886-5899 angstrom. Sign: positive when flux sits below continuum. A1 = 2.8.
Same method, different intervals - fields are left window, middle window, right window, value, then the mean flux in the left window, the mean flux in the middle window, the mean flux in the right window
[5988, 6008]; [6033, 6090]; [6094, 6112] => -2.4 angstrom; 21.2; 21.5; 20.2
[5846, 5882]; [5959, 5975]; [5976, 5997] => 0.8 angstrom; 20.6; 20.5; 21.7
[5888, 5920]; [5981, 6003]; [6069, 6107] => -1.6 angstrom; 18.9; 21.6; 21.4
